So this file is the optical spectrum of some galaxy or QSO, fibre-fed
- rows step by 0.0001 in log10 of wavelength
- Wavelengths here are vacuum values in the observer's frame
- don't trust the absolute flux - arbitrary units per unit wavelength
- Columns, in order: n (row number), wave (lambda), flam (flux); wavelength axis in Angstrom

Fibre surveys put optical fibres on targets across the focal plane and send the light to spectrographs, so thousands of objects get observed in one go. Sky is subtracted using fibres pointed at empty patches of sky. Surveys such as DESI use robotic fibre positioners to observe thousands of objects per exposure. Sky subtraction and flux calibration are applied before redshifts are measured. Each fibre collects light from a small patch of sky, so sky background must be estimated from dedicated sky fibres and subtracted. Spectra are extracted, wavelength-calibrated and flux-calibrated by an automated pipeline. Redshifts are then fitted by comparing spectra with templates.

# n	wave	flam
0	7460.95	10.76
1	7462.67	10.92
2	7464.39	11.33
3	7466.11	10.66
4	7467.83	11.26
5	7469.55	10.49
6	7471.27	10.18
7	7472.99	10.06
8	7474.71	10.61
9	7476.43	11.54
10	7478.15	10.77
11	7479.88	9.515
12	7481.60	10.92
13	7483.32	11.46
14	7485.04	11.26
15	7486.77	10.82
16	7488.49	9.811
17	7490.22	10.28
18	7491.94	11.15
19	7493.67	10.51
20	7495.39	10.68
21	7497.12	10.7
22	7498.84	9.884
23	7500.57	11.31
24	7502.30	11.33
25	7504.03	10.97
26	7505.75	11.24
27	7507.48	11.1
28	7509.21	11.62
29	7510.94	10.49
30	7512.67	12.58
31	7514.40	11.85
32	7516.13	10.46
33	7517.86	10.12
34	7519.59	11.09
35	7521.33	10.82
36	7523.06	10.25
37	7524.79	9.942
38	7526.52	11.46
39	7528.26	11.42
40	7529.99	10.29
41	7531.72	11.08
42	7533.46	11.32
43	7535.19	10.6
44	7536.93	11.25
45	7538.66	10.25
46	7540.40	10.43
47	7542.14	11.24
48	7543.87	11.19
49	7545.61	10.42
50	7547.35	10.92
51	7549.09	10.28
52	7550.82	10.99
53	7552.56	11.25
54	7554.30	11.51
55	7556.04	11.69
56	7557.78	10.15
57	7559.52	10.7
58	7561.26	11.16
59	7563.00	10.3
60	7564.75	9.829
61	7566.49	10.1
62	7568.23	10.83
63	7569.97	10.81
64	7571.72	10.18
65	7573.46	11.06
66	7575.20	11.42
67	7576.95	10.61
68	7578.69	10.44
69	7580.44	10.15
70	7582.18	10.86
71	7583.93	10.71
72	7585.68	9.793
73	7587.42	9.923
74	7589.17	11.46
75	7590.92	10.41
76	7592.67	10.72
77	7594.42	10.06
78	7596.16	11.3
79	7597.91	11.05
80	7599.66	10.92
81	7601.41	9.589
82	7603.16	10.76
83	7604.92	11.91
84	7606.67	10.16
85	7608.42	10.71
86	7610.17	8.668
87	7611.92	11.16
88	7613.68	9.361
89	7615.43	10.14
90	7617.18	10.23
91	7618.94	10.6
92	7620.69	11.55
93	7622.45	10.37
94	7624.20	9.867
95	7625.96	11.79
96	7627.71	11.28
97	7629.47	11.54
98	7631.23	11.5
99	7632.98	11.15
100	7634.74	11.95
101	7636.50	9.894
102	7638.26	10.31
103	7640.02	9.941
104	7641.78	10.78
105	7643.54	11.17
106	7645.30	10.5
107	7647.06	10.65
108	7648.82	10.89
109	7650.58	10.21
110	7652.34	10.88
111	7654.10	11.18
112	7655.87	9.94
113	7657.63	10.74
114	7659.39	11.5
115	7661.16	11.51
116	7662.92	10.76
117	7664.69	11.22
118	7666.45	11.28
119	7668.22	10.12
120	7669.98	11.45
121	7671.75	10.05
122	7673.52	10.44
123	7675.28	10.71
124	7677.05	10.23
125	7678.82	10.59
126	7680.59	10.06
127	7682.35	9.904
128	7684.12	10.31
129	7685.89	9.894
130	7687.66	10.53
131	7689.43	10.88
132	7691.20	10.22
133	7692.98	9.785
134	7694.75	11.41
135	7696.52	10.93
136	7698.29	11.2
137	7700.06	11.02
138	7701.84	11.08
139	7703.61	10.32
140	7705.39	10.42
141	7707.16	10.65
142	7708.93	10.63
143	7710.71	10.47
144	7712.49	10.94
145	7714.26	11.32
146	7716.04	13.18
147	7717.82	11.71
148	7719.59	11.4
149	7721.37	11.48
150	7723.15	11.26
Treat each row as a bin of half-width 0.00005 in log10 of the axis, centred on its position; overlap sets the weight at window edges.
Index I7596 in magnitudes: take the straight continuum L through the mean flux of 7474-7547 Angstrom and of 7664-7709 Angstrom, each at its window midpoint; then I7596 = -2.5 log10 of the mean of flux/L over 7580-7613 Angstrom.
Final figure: 0.02 mag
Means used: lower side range 10.9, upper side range 10.6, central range 10.5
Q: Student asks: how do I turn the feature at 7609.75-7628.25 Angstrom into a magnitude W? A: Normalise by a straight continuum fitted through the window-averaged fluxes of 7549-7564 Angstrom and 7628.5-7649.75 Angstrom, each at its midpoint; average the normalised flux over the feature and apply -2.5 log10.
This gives 0.04 mag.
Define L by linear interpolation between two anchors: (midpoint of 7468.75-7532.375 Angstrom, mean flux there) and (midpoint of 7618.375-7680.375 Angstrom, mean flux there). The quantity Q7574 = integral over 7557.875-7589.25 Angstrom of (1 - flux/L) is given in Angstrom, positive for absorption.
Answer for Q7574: 0.8 Angstrom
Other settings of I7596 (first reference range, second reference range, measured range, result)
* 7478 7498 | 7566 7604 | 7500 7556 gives -0.035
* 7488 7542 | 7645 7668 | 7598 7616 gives 0.050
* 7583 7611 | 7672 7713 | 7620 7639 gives -0.050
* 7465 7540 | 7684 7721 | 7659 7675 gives -0.002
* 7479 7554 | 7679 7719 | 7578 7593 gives 0.035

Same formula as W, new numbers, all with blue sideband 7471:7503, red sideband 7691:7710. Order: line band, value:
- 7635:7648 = 0.02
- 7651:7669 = -0.02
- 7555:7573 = 0.01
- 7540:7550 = -0.01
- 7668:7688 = 0.04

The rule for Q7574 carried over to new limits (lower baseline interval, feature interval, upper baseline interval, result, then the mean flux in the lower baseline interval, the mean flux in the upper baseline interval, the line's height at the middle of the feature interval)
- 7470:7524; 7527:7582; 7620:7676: 0.3 Angstrom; 10.8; 10.8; 10.8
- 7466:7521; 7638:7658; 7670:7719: 0.3 Angstrom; 10.8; 10.7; 10.7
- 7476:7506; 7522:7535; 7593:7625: -0.2 Angstrom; 10.8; 10.5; 10.7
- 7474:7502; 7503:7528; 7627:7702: -0.7 Angstrom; 10.7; 10.7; 10.7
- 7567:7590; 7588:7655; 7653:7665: 0.7 Angstrom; 10.6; 11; 10.8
